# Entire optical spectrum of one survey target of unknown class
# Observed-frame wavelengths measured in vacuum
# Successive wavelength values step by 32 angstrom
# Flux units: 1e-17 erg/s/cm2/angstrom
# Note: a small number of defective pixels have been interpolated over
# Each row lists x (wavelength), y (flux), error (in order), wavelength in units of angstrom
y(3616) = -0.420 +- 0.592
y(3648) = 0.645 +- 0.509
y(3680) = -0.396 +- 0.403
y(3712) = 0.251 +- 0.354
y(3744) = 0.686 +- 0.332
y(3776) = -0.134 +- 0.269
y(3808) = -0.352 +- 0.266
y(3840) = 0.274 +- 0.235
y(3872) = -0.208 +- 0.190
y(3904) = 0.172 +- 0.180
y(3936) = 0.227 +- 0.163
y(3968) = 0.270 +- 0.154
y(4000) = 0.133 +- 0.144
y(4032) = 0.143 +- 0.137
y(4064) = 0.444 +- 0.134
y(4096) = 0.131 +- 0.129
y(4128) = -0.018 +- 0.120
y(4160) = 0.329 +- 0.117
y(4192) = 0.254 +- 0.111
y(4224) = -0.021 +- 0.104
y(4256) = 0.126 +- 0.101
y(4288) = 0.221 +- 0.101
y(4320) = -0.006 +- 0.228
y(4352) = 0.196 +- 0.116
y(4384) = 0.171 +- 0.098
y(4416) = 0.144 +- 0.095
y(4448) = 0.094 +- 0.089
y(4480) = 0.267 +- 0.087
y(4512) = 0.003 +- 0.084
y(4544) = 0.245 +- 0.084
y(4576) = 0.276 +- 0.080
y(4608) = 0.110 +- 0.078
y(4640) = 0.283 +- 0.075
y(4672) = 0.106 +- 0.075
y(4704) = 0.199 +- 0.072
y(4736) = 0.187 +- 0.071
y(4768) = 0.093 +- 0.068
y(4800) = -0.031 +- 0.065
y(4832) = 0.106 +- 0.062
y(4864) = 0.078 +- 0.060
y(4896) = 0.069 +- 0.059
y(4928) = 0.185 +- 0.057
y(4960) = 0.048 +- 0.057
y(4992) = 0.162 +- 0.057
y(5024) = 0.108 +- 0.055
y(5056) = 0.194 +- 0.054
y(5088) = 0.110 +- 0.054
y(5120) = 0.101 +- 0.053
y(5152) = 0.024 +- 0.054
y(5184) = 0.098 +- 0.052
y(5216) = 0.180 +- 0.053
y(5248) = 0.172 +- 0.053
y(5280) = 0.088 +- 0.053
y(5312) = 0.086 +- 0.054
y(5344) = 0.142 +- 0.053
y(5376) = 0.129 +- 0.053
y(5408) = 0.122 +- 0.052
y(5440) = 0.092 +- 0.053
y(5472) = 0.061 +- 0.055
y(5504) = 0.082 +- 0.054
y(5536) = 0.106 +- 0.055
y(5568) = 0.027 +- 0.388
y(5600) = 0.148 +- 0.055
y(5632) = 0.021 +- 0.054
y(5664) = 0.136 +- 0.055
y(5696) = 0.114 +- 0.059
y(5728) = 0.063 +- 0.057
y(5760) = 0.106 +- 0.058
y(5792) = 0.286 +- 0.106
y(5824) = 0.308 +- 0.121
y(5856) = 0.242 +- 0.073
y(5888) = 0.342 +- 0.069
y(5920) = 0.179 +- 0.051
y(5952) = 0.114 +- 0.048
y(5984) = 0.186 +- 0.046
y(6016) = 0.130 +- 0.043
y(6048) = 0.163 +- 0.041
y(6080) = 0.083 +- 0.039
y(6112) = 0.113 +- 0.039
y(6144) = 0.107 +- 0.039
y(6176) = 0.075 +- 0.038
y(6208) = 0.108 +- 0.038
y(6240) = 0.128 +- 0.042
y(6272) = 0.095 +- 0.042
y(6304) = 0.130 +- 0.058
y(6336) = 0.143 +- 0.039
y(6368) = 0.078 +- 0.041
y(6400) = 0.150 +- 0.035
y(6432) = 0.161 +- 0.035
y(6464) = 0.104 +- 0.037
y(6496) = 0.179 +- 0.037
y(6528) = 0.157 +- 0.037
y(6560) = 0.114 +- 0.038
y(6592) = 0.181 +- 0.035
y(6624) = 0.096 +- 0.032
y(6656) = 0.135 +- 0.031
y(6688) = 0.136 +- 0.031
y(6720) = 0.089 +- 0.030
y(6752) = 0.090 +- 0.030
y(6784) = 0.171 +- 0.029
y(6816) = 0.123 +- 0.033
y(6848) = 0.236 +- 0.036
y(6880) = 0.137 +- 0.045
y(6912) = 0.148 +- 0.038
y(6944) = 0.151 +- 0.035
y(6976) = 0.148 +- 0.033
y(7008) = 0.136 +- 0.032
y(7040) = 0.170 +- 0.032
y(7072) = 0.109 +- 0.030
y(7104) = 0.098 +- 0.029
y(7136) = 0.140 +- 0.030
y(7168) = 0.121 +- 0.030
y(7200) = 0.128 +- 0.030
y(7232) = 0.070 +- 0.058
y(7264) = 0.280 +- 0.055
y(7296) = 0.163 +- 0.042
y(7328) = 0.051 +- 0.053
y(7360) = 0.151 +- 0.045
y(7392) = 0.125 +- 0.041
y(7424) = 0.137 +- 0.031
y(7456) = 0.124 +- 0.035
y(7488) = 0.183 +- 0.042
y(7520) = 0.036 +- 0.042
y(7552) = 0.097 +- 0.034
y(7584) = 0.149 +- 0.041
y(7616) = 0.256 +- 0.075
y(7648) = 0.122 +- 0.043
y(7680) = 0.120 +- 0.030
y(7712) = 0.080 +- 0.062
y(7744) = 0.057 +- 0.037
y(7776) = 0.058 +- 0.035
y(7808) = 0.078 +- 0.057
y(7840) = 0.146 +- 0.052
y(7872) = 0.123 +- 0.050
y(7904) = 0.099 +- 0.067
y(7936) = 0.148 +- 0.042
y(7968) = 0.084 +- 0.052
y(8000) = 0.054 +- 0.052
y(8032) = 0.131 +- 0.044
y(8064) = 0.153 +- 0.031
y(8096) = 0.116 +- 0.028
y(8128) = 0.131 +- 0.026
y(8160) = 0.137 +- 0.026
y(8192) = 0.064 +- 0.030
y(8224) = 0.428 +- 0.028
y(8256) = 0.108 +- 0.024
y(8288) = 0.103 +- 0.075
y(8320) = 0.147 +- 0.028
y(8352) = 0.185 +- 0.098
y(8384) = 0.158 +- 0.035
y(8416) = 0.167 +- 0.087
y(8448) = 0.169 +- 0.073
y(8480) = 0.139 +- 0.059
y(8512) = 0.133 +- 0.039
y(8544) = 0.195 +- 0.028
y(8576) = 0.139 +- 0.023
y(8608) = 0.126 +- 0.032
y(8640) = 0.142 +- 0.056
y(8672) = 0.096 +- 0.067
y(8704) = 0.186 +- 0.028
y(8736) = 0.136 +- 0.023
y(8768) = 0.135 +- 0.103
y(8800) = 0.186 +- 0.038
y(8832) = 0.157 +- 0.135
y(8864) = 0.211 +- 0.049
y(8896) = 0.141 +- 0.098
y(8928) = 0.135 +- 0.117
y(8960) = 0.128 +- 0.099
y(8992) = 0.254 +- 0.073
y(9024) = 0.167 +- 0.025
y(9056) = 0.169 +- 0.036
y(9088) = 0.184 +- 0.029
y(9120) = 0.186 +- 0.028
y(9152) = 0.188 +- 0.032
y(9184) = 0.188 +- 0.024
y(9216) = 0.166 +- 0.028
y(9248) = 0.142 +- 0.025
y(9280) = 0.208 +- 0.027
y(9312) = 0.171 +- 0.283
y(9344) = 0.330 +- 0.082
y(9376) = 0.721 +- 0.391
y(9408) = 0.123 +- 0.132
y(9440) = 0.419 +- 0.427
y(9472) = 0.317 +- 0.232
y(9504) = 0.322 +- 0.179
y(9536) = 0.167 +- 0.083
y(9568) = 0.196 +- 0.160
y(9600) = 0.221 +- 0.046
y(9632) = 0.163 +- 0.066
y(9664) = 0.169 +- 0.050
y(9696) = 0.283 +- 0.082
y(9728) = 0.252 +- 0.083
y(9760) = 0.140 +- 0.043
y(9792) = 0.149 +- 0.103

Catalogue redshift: 1.205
